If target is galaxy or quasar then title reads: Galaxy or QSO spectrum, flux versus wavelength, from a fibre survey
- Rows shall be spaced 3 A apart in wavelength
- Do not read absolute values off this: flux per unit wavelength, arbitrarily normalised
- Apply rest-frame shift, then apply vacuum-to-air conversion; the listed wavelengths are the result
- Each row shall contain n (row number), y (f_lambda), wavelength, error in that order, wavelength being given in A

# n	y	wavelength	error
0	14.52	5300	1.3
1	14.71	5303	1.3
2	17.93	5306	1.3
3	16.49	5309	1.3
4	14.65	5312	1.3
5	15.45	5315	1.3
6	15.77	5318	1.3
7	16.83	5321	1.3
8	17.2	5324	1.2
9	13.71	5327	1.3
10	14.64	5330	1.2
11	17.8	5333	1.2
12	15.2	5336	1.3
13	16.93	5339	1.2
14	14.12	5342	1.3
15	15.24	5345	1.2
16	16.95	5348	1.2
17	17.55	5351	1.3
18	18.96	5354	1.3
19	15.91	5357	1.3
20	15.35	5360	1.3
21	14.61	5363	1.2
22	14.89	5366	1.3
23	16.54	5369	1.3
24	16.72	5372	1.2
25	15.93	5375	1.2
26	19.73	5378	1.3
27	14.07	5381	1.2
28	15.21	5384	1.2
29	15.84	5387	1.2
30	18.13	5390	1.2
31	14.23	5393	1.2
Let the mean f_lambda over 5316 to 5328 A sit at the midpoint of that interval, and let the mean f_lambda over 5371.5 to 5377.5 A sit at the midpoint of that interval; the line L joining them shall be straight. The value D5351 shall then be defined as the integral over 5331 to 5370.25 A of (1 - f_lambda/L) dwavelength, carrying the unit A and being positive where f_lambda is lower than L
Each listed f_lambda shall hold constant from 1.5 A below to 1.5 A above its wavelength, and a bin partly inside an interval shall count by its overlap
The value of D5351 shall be 0.7 A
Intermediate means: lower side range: 15.9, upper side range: 16.8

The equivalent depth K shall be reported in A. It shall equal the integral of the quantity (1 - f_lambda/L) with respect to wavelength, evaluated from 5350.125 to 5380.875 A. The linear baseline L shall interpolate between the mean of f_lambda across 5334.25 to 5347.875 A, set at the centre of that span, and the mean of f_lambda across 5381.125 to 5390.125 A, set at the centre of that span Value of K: -1.6 A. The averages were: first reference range 15.6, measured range 16.5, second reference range 15.8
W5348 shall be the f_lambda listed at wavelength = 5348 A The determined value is 16.95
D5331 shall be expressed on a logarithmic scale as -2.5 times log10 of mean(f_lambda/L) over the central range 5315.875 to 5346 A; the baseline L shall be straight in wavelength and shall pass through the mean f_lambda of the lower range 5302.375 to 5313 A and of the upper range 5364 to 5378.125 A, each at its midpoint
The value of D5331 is 0.03 mag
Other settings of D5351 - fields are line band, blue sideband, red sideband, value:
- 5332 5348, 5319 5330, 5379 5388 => -0.3 A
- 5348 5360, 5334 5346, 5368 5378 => -0.8 A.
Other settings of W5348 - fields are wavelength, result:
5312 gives 14.65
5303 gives 14.71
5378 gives 19.73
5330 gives 14.64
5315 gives 15.45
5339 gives 16.93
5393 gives 14.23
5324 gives 17.2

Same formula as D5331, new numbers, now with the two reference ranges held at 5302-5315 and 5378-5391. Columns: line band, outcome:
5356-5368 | 0.06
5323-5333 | 0.04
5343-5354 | -0.05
